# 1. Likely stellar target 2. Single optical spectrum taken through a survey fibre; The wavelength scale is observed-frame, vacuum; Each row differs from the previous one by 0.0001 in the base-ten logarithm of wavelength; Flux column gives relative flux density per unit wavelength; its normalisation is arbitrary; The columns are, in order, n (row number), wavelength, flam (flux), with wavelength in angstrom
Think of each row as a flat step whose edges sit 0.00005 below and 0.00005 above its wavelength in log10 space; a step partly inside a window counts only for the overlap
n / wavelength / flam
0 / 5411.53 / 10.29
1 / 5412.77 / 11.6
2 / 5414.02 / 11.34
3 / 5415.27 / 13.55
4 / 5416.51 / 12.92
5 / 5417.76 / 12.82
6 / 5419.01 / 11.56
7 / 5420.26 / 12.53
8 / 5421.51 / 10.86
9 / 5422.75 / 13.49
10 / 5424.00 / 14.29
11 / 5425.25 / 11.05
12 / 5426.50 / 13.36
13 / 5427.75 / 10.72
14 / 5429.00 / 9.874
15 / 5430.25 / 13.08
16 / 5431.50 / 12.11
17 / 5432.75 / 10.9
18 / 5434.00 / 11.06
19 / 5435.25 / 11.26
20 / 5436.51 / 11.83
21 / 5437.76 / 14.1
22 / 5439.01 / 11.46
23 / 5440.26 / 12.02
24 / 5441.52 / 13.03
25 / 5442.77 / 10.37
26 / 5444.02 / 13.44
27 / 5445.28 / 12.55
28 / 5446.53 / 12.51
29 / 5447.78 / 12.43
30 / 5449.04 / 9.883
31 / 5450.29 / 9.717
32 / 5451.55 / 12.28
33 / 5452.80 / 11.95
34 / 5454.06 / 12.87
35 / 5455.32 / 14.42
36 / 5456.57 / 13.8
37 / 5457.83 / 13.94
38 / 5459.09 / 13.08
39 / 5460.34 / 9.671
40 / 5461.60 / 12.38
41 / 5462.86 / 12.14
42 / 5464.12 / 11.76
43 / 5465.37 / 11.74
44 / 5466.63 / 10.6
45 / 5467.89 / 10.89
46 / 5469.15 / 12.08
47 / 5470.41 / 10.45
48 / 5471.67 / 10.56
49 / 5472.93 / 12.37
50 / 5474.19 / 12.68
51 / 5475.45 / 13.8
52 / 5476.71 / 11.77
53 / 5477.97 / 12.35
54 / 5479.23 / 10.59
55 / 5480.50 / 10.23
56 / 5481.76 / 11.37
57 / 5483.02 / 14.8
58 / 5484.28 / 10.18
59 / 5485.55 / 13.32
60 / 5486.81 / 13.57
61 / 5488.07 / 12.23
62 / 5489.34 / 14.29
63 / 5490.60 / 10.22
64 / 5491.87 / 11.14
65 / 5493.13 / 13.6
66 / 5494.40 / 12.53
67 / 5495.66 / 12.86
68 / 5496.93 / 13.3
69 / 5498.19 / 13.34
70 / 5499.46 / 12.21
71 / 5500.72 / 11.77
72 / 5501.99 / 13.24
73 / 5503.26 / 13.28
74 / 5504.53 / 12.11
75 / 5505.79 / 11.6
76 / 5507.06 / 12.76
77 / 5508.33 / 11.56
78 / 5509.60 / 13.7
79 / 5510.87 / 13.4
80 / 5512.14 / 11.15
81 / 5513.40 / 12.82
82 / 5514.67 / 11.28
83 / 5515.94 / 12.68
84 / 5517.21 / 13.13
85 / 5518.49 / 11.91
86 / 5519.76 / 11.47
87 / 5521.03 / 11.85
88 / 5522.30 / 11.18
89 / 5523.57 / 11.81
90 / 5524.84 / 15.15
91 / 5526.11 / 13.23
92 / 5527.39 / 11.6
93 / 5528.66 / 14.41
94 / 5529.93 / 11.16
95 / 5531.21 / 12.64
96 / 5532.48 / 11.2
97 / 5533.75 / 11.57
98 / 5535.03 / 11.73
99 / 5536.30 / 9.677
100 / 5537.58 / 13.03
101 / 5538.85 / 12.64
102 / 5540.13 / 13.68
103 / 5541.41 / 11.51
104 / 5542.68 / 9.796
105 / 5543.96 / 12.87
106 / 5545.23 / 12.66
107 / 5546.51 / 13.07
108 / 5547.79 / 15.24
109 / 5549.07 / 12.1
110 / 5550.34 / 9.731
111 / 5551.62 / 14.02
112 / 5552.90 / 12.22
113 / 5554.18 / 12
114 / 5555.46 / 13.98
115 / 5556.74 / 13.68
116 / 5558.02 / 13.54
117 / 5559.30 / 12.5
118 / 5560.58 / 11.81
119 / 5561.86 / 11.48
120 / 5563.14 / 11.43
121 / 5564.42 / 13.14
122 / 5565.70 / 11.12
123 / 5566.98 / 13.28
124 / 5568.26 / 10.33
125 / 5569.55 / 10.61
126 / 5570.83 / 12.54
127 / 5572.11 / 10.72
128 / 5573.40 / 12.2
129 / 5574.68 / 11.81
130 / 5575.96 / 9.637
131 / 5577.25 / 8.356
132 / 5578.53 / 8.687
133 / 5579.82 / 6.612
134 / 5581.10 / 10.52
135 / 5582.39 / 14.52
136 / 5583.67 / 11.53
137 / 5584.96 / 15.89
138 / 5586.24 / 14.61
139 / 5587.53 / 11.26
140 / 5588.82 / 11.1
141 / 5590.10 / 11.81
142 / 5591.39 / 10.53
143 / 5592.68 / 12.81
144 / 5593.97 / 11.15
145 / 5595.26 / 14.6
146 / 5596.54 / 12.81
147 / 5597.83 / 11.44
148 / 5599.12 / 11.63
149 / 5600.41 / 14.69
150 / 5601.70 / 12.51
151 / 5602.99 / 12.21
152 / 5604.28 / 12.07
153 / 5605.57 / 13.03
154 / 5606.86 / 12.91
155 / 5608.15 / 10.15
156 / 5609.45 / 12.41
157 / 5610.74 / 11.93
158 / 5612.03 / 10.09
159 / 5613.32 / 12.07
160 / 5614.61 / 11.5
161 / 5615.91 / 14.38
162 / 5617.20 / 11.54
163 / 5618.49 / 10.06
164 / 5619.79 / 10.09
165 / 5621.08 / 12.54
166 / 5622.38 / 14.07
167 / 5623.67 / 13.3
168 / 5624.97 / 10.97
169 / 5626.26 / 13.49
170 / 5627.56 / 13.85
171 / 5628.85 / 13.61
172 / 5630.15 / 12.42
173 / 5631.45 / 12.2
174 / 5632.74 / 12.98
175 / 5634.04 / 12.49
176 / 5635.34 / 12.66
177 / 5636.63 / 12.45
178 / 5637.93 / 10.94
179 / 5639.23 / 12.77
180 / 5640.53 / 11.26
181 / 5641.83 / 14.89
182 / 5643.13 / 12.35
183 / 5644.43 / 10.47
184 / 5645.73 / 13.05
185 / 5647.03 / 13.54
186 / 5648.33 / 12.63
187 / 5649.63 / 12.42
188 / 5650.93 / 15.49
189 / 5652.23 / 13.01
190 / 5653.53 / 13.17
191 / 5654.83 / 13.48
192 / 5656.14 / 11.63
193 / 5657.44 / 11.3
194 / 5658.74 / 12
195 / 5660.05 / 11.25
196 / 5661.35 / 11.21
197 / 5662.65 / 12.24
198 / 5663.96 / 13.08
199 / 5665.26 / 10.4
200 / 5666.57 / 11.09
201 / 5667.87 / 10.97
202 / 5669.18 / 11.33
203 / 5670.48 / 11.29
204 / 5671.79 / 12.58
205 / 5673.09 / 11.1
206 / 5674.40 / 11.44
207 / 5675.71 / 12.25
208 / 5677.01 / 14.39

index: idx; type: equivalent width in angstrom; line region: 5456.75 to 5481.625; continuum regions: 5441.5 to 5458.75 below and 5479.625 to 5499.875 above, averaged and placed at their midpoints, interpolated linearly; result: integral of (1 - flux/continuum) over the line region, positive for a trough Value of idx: 1.25 angstrom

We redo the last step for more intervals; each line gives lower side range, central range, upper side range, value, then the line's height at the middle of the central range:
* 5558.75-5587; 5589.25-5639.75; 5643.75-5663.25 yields -1.2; 12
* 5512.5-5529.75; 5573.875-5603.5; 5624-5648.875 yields 1.8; 12.5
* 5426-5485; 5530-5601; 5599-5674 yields 0.8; 12.1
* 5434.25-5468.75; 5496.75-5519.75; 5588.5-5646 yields -0.6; 12.1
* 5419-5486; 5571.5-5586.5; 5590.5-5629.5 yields 1.3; 12.2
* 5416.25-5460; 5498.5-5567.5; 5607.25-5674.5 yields -1.0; 12.2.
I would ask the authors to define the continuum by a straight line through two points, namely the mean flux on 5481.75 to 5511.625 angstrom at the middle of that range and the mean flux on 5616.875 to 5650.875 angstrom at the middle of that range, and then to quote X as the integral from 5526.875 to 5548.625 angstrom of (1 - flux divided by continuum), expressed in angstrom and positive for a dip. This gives 0.5 angstrom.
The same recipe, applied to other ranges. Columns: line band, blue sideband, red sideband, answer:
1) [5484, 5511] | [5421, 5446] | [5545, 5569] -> -0.66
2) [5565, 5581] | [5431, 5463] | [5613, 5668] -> 2.32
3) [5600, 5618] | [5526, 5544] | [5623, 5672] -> 0.06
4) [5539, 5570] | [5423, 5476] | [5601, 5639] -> -0.46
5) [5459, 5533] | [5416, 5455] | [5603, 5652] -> -0.34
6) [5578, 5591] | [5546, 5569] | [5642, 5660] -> 0.90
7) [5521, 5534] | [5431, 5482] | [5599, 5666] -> -0.32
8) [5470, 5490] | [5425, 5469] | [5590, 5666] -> -0.24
